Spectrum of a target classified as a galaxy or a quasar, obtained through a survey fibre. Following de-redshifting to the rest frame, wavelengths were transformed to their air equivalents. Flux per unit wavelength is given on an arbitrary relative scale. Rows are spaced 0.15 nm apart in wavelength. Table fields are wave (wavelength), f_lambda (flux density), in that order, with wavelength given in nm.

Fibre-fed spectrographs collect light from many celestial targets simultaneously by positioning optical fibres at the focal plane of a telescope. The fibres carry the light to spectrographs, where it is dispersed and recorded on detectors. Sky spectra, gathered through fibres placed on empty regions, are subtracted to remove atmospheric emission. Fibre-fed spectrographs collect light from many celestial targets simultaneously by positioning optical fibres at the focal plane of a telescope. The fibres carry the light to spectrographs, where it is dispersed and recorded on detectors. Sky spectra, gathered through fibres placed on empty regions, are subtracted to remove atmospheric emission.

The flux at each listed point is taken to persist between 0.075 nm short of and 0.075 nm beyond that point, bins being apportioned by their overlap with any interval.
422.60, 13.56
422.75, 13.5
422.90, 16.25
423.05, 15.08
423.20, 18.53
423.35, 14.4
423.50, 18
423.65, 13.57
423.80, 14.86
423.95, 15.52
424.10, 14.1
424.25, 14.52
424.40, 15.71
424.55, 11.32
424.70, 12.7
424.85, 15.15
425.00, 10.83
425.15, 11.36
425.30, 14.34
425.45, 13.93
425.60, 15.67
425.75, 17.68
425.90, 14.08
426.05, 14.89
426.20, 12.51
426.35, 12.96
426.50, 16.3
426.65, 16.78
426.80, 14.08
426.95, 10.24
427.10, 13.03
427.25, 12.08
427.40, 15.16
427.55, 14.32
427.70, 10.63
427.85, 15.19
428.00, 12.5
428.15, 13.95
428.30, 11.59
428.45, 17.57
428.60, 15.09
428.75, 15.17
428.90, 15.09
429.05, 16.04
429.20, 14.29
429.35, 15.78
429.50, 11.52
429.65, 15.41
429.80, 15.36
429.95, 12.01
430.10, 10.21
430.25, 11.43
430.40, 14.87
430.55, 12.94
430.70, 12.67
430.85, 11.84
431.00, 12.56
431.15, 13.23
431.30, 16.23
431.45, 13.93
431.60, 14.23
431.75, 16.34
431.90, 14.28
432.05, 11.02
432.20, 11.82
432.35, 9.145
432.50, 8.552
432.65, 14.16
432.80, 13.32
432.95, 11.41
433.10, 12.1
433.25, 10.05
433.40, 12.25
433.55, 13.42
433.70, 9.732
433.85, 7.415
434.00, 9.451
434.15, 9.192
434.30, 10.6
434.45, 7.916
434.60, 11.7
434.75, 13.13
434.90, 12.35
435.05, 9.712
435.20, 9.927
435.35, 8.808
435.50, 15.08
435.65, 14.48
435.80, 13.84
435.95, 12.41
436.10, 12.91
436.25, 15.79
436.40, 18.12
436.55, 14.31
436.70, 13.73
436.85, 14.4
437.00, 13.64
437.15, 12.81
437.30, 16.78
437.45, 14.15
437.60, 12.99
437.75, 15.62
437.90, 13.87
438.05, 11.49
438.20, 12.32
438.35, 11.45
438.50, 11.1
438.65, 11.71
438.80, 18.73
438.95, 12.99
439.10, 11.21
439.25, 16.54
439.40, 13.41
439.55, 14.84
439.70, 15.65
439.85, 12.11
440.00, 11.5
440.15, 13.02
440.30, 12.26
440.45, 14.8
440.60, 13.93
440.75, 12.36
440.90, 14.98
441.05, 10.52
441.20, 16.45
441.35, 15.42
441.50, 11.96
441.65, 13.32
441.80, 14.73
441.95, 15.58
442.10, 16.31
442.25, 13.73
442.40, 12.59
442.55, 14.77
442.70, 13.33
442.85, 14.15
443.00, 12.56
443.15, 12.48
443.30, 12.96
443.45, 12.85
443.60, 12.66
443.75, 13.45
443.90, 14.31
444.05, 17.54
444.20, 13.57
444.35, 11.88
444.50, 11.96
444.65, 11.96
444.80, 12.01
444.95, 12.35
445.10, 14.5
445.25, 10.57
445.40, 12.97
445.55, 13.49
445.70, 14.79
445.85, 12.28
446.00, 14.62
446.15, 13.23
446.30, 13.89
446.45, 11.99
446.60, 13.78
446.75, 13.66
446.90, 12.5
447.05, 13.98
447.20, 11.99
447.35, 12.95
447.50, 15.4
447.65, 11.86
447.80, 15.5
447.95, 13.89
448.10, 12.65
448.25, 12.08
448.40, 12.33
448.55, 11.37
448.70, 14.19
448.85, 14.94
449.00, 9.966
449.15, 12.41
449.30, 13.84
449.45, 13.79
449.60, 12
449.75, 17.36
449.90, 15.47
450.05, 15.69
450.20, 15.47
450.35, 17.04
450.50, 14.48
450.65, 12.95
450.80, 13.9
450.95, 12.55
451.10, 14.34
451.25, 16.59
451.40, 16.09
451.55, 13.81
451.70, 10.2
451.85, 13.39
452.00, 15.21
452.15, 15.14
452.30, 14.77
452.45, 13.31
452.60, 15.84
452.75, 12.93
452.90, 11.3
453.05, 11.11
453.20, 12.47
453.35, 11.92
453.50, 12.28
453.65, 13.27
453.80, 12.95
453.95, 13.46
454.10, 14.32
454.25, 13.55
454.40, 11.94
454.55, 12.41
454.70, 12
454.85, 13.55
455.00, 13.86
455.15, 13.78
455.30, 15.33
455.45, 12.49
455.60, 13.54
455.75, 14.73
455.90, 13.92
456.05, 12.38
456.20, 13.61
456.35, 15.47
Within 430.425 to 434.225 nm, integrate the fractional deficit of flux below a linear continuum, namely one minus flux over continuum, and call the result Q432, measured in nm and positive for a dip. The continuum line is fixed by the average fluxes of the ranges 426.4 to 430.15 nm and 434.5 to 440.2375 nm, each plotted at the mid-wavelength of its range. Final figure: 0.45 nm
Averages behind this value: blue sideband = 14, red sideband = 13.4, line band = 12.1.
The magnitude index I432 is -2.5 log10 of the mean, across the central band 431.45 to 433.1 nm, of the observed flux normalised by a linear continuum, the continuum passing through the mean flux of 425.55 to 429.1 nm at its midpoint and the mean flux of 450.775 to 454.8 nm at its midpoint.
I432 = 0.13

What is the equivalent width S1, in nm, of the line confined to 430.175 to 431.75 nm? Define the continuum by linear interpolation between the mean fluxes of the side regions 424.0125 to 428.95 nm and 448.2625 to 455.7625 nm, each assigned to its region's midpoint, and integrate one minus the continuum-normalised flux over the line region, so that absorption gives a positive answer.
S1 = 0.04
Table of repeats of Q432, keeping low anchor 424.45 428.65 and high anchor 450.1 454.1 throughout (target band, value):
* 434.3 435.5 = 0.26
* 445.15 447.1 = 0.08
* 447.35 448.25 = 0.01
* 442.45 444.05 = 0.03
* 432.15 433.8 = 0.29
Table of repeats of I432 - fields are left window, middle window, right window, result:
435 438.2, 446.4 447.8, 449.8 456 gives 0.03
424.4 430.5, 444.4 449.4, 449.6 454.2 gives 0.07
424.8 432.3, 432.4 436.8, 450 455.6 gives 0.15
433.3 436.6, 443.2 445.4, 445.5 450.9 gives 0.01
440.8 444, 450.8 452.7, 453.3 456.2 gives -0.07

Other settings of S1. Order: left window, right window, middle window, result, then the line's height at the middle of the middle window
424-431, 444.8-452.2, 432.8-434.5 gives 0.40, 13.7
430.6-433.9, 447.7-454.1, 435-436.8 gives -0.11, 12.6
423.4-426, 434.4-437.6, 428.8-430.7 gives 0.01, 13.8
